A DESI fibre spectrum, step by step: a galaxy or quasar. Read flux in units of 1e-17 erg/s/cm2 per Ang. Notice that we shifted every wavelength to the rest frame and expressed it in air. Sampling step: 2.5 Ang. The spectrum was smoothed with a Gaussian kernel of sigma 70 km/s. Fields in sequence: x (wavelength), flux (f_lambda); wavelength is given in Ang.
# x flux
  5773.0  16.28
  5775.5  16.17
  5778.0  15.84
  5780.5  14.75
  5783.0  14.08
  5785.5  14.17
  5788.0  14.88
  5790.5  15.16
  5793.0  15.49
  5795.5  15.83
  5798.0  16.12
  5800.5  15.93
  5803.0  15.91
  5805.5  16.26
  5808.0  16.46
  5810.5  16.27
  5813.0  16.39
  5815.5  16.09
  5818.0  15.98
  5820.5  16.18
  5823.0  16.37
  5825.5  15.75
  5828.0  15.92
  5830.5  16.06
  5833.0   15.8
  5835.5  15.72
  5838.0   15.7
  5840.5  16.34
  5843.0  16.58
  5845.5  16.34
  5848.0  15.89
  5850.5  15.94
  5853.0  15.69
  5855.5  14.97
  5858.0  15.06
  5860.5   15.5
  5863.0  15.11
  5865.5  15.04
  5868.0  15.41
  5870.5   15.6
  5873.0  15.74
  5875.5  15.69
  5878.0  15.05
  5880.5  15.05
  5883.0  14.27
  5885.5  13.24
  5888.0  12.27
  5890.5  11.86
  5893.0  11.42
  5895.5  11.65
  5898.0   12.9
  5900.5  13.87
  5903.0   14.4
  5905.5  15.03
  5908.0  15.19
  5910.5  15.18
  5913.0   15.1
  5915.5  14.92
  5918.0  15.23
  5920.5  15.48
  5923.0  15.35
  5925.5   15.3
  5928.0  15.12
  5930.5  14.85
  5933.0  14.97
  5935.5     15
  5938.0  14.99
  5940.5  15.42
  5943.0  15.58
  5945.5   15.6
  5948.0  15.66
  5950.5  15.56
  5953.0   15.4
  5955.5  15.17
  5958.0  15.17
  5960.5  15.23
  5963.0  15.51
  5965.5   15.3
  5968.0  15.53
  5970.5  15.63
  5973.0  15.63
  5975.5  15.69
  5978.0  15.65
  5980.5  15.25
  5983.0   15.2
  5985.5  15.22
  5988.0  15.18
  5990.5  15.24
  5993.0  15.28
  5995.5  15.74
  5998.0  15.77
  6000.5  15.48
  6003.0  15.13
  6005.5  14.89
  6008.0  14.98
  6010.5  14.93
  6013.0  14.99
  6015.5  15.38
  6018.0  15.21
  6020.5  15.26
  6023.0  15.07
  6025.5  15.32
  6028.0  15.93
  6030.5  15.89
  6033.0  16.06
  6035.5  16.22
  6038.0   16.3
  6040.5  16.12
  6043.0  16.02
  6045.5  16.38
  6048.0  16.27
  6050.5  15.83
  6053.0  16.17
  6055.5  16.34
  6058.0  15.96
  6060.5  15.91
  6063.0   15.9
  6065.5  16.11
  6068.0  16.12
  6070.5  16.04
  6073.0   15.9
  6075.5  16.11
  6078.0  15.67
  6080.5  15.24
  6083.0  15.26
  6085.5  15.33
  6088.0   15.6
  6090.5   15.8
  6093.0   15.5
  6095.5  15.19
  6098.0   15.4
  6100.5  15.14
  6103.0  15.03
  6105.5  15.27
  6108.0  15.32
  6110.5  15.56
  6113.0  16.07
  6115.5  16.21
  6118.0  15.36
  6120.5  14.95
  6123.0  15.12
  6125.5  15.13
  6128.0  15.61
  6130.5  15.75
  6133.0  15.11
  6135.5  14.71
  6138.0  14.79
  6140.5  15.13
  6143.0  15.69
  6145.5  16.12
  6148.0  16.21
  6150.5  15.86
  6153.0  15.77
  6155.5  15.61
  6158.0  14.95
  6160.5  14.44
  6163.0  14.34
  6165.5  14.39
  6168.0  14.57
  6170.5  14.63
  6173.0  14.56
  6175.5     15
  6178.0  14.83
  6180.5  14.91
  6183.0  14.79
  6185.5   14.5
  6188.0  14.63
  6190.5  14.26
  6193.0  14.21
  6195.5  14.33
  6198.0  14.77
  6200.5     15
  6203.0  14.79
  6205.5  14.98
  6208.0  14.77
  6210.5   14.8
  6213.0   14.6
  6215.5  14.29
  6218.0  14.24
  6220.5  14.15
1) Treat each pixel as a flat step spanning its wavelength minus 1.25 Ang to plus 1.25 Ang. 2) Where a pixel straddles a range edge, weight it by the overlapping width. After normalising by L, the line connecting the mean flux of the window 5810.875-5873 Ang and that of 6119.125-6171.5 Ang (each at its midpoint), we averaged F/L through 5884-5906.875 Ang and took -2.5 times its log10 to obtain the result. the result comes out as 0.21 mag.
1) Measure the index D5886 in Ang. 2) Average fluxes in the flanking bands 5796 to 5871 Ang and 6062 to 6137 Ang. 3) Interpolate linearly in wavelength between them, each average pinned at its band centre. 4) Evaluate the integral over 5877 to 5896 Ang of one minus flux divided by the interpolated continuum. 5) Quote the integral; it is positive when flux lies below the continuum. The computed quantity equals 3.2 Ang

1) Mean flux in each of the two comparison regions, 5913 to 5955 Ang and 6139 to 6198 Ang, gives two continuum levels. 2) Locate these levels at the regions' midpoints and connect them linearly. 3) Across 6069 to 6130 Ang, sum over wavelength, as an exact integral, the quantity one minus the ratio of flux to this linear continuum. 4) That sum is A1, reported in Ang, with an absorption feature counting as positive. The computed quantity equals -1.9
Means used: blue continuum 15.3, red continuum 14.9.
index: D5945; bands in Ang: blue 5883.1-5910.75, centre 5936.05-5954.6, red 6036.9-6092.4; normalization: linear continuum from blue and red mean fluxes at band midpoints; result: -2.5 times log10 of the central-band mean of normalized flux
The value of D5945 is -0.10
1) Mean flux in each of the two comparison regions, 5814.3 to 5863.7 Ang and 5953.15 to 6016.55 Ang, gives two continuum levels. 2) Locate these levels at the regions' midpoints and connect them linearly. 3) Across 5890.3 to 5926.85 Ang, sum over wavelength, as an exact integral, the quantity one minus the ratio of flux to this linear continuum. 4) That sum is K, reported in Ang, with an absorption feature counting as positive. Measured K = 3.1 Ang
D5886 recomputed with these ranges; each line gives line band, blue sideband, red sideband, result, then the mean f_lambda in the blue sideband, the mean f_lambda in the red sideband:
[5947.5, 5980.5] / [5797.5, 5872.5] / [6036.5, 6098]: 0.86 Ang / 15.9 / 15.9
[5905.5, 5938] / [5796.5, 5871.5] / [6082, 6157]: 1.28 Ang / 15.9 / 15.5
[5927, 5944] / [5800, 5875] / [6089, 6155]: 0.65 Ang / 15.9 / 15.5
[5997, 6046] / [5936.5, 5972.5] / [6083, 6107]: -0.53 Ang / 15.4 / 15.4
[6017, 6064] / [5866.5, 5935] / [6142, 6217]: -3.96 Ang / 14.5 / 14.9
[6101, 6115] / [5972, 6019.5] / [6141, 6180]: -0.27 Ang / 15.3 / 15.1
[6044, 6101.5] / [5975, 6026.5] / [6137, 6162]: -1.63 Ang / 15.3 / 15.5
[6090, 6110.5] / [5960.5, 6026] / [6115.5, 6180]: -0.16 Ang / 15.3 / 15.2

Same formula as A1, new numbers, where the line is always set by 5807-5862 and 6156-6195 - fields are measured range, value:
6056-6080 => -1.5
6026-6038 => -0.7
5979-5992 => 0.1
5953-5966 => 0.1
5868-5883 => 0.4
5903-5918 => 0.6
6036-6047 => -0.8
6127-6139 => -0.3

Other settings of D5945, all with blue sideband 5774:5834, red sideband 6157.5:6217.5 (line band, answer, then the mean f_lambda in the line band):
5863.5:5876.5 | 0.01 mag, 15.5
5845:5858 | 0.00 mag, 15.7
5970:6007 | -0.01 mag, 15.4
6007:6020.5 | 0.00 mag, 15.1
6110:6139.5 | -0.04 mag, 15.4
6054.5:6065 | -0.07 mag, 16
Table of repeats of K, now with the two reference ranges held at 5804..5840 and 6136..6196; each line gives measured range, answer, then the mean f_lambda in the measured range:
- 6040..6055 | -0.8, 16.1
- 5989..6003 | 0.0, 15.5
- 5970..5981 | 0.0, 15.6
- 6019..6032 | -0.1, 15.5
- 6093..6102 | -0.1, 15.3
